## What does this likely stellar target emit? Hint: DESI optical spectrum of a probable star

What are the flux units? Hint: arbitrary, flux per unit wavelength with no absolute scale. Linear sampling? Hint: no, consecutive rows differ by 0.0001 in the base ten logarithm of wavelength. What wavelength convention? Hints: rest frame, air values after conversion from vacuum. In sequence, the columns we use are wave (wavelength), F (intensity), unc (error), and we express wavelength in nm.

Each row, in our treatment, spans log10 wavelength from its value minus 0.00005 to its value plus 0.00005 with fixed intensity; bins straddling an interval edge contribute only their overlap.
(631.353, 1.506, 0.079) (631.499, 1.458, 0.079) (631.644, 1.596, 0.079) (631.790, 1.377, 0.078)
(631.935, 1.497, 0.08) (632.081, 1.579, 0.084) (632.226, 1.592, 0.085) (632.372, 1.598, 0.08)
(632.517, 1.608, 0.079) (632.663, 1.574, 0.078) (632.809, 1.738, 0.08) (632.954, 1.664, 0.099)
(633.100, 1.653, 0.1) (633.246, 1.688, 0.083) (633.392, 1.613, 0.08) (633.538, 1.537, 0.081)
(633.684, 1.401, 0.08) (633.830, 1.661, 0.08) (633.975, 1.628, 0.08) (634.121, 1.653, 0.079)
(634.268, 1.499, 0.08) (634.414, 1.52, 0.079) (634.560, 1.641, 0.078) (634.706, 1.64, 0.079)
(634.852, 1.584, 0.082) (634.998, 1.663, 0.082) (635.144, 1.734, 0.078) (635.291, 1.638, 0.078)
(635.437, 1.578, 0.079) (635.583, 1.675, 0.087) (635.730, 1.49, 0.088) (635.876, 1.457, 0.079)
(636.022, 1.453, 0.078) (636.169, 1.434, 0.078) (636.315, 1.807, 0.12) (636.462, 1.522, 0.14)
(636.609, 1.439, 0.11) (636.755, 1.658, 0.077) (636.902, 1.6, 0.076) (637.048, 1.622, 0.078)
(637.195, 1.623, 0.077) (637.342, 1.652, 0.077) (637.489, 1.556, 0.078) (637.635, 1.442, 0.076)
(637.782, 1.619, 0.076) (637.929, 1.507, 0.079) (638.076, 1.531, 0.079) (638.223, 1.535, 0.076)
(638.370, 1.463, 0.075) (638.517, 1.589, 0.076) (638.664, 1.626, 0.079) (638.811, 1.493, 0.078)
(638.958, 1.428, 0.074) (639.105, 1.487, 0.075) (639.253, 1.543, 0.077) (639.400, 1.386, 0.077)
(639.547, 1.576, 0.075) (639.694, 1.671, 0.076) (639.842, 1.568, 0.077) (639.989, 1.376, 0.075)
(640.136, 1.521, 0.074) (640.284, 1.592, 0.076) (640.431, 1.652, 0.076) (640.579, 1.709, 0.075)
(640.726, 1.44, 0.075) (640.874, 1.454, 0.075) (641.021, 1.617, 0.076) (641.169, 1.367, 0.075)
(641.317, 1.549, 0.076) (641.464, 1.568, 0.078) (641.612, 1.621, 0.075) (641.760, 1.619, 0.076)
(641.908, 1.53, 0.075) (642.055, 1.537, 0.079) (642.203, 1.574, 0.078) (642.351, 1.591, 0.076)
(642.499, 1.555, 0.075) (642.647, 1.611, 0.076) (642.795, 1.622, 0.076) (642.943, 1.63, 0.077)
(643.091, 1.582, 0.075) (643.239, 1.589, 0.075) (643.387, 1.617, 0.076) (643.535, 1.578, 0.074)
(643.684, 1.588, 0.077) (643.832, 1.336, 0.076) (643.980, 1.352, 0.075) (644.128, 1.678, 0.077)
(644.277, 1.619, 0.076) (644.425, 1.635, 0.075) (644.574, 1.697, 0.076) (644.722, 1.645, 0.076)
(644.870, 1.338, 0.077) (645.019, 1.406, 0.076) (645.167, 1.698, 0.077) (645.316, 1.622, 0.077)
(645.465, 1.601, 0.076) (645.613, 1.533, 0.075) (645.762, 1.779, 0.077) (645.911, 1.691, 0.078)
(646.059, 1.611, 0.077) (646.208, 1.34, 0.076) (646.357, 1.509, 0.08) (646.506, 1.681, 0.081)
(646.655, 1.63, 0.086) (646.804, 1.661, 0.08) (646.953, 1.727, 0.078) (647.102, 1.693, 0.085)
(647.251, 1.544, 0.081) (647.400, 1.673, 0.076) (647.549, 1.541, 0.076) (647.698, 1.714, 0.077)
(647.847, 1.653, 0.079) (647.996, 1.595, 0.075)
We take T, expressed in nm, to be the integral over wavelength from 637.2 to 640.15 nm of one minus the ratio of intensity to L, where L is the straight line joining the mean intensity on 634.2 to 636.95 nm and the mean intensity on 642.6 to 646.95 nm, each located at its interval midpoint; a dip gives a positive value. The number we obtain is 0.10 nm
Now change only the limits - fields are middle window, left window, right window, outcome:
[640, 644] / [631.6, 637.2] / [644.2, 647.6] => 0.106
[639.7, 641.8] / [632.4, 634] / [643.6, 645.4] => 0.030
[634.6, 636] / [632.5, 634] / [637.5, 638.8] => -0.017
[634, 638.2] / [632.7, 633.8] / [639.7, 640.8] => 0.029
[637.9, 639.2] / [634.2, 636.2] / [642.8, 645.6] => 0.045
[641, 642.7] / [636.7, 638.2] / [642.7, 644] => 0.000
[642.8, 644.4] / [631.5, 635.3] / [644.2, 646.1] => 0.042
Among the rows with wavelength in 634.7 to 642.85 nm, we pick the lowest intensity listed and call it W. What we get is 1.367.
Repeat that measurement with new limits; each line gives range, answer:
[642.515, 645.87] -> 1.336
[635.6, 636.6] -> 1.434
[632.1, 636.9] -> 1.401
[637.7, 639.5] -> 1.386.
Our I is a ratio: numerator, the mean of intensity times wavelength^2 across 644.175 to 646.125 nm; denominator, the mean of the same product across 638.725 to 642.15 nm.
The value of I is 1.06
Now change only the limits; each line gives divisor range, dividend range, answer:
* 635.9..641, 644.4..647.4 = 1.06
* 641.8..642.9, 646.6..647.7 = 1.06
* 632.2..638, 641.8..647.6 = 1.03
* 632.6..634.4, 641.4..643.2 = 1.02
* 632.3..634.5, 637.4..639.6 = 0.96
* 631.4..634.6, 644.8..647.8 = 1.06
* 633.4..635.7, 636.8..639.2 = 0.98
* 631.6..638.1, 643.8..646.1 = 1.03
